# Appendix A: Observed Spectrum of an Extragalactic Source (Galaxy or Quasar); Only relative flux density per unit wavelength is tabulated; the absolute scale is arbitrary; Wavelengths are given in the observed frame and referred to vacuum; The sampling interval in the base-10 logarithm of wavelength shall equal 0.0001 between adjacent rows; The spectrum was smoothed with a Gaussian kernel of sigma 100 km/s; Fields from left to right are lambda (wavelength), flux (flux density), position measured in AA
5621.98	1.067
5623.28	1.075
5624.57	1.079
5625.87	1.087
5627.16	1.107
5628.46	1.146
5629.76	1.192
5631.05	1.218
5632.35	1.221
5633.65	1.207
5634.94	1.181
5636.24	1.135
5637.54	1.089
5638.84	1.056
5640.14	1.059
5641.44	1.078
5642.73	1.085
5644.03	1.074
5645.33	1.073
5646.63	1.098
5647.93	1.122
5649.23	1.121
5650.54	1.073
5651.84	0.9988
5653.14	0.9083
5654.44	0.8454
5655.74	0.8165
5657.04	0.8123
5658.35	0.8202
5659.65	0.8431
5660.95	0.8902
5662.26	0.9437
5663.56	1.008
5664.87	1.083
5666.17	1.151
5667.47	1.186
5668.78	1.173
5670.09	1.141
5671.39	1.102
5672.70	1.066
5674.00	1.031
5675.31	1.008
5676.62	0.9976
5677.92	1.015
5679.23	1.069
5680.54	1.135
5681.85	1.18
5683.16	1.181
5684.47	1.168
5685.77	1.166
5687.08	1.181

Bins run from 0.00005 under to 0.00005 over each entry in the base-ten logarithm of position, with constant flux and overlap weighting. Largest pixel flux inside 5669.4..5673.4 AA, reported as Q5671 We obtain 1.141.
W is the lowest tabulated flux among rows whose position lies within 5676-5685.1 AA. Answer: 0.9976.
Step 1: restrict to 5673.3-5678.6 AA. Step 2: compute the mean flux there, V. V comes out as 1.01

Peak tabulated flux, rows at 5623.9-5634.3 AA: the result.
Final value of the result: 1.221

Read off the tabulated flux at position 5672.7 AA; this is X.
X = 1.066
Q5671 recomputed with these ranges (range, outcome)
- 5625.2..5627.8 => 1.107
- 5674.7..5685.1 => 1.181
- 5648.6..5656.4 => 1.121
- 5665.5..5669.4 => 1.186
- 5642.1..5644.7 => 1.085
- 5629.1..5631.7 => 1.218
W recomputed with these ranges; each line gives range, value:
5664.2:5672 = 1.083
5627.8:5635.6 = 1.146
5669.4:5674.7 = 1.031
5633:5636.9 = 1.135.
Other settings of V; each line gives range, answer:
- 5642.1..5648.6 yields 1.09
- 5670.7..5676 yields 1.05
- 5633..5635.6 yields 1.2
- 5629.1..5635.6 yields 1.2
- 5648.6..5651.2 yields 1.09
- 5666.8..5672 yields 1.15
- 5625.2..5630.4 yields 1.13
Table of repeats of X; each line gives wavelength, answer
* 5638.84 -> 1.056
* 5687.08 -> 1.181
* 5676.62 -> 0.9976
